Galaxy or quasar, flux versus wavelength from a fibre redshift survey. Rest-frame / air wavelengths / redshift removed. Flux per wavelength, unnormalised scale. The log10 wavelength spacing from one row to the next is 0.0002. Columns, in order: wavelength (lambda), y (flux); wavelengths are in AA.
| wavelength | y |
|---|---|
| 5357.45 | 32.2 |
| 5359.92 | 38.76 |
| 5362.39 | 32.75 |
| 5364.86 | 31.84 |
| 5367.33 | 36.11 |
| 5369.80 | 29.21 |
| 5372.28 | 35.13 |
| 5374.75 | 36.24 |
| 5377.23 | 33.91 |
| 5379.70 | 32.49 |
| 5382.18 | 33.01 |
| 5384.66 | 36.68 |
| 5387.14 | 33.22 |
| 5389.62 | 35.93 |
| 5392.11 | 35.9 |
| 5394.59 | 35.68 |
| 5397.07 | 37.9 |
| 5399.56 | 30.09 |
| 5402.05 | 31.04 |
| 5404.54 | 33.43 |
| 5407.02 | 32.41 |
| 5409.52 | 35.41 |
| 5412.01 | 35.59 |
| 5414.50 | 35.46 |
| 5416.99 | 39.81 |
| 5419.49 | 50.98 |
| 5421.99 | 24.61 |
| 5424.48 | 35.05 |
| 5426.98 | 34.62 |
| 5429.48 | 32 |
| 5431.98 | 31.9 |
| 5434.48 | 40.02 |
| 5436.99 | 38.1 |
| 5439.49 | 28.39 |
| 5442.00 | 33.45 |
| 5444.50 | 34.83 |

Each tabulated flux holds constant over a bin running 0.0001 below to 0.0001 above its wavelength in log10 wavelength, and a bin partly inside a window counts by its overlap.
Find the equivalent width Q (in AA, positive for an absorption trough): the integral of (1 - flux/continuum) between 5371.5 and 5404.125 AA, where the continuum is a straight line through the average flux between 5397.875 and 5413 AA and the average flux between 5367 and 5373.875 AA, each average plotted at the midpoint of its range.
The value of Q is -1.2 AA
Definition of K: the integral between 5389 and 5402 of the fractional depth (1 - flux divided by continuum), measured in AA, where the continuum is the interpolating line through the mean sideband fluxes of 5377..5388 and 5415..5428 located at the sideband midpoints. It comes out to 0.1 AA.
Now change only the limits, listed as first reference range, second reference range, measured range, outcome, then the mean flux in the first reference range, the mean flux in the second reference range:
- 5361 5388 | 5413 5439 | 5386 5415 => 0.5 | 33.7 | 36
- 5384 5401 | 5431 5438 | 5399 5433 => 1.3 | 34.9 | 36.8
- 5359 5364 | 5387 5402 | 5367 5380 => 0.5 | 35.3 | 34.6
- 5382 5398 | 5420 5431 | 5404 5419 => -1.0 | 35.6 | 32.9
